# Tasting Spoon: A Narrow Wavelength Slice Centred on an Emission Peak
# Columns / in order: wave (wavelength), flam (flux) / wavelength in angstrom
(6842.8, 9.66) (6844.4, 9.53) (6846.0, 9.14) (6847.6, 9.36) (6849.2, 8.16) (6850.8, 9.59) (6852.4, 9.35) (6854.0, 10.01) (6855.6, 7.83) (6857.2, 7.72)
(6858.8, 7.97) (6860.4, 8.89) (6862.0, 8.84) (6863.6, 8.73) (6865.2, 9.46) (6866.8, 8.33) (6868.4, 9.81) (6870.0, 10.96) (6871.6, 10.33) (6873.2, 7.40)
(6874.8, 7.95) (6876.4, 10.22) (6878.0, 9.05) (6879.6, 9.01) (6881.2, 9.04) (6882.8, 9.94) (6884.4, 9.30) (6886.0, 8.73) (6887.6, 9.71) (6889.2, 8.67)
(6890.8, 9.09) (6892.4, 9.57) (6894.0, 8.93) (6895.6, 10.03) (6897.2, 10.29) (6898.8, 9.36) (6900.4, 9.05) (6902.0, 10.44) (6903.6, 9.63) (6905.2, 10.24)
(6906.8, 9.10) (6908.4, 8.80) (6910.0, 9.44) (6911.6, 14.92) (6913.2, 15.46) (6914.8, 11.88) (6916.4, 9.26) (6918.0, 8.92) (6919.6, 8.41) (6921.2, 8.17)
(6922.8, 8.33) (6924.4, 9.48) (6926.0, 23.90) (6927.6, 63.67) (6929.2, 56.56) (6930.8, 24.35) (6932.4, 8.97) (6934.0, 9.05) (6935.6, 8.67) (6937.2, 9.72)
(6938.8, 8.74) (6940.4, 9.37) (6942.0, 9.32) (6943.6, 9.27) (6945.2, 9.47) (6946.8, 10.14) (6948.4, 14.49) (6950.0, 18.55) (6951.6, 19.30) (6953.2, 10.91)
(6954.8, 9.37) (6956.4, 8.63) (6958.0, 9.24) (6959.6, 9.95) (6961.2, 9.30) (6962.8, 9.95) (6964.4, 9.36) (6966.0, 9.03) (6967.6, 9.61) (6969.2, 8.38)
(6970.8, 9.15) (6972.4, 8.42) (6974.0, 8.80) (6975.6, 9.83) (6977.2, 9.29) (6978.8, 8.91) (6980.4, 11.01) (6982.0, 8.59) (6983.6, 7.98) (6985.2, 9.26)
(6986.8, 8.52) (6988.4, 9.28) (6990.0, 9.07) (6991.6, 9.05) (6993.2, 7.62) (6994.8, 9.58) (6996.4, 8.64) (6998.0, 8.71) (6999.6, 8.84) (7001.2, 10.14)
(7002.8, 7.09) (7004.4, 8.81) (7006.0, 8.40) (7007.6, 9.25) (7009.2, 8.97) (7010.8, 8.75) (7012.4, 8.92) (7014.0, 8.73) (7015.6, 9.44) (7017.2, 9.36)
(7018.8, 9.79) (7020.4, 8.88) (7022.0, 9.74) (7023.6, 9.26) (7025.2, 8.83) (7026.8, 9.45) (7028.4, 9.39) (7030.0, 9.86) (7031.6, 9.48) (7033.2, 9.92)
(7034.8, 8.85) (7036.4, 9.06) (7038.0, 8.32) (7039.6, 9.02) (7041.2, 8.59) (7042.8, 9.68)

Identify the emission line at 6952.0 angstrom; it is [N II]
